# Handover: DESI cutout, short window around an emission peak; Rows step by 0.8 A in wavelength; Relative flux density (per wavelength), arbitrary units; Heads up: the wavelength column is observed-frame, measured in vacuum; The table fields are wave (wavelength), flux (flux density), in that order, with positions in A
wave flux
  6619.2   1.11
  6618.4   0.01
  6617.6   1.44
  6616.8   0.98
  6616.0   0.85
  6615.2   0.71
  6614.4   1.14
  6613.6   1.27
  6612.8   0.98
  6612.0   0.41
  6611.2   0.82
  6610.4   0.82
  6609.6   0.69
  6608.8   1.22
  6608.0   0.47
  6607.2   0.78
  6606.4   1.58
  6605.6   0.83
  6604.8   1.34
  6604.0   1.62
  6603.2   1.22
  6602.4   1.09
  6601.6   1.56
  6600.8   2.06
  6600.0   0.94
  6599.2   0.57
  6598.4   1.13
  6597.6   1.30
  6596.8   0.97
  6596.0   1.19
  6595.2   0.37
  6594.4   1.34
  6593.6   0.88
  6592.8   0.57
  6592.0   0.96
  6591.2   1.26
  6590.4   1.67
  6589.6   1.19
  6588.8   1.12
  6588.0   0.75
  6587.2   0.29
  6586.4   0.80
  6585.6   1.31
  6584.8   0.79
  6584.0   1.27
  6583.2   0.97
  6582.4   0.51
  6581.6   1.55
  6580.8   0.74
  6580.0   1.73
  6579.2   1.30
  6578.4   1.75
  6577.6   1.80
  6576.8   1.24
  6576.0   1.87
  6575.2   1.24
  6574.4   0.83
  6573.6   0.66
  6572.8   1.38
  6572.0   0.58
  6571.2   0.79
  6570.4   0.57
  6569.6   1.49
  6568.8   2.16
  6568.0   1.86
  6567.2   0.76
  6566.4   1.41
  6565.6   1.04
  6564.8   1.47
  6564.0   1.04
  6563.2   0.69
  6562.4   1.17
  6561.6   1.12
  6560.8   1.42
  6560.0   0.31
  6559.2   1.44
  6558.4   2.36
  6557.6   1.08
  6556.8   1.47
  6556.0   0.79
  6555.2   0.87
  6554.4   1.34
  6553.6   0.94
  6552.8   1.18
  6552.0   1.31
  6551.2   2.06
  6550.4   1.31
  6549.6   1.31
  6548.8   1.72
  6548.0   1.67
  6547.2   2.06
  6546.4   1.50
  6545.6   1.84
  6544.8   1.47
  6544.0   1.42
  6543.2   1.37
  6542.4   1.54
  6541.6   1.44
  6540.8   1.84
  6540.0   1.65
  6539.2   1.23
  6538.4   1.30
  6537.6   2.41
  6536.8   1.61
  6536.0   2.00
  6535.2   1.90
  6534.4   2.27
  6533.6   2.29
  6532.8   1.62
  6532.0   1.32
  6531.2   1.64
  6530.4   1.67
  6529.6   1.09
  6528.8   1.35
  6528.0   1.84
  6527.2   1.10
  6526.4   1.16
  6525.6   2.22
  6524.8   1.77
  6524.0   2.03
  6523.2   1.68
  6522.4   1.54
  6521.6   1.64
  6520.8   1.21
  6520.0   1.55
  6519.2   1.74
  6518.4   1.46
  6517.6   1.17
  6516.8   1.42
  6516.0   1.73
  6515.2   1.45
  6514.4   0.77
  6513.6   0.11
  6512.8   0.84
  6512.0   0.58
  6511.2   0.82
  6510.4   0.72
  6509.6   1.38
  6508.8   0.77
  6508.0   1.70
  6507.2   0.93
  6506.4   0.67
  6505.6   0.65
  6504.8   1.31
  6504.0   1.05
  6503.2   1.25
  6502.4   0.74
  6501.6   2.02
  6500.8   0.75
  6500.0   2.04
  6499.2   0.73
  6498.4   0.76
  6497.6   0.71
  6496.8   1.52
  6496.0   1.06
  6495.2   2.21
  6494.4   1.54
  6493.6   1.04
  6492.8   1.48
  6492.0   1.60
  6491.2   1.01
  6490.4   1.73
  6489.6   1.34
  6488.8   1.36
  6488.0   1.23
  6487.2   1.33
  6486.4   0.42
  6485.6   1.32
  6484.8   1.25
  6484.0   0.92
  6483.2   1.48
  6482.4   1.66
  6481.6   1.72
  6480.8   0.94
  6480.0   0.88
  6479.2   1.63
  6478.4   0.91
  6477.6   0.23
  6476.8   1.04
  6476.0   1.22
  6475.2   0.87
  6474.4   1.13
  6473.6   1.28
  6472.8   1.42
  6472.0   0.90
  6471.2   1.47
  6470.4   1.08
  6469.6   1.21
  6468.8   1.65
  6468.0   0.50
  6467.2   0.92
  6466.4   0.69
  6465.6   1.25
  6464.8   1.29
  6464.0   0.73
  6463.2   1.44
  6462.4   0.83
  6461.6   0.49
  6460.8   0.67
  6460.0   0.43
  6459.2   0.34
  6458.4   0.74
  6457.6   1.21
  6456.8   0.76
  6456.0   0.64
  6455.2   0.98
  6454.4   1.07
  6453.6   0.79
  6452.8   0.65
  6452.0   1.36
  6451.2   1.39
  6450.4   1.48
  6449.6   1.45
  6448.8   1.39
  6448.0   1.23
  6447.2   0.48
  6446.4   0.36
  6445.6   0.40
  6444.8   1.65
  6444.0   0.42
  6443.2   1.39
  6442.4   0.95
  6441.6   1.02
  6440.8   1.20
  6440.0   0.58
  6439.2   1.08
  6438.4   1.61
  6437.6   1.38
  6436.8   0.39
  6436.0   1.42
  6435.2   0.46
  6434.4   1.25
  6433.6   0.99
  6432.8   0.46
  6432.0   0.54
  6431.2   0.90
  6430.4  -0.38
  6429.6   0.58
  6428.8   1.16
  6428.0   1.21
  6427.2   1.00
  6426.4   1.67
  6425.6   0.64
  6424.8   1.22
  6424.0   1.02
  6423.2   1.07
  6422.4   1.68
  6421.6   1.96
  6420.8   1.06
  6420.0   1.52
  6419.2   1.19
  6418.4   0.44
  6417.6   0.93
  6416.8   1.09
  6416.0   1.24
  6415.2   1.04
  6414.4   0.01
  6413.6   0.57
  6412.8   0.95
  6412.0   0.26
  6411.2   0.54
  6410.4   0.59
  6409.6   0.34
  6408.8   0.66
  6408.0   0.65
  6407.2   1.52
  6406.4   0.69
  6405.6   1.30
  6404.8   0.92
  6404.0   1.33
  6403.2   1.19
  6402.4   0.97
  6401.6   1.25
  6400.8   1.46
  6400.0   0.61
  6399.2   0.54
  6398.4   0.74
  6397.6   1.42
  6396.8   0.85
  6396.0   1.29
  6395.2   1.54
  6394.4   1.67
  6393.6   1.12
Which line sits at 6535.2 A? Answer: C III]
